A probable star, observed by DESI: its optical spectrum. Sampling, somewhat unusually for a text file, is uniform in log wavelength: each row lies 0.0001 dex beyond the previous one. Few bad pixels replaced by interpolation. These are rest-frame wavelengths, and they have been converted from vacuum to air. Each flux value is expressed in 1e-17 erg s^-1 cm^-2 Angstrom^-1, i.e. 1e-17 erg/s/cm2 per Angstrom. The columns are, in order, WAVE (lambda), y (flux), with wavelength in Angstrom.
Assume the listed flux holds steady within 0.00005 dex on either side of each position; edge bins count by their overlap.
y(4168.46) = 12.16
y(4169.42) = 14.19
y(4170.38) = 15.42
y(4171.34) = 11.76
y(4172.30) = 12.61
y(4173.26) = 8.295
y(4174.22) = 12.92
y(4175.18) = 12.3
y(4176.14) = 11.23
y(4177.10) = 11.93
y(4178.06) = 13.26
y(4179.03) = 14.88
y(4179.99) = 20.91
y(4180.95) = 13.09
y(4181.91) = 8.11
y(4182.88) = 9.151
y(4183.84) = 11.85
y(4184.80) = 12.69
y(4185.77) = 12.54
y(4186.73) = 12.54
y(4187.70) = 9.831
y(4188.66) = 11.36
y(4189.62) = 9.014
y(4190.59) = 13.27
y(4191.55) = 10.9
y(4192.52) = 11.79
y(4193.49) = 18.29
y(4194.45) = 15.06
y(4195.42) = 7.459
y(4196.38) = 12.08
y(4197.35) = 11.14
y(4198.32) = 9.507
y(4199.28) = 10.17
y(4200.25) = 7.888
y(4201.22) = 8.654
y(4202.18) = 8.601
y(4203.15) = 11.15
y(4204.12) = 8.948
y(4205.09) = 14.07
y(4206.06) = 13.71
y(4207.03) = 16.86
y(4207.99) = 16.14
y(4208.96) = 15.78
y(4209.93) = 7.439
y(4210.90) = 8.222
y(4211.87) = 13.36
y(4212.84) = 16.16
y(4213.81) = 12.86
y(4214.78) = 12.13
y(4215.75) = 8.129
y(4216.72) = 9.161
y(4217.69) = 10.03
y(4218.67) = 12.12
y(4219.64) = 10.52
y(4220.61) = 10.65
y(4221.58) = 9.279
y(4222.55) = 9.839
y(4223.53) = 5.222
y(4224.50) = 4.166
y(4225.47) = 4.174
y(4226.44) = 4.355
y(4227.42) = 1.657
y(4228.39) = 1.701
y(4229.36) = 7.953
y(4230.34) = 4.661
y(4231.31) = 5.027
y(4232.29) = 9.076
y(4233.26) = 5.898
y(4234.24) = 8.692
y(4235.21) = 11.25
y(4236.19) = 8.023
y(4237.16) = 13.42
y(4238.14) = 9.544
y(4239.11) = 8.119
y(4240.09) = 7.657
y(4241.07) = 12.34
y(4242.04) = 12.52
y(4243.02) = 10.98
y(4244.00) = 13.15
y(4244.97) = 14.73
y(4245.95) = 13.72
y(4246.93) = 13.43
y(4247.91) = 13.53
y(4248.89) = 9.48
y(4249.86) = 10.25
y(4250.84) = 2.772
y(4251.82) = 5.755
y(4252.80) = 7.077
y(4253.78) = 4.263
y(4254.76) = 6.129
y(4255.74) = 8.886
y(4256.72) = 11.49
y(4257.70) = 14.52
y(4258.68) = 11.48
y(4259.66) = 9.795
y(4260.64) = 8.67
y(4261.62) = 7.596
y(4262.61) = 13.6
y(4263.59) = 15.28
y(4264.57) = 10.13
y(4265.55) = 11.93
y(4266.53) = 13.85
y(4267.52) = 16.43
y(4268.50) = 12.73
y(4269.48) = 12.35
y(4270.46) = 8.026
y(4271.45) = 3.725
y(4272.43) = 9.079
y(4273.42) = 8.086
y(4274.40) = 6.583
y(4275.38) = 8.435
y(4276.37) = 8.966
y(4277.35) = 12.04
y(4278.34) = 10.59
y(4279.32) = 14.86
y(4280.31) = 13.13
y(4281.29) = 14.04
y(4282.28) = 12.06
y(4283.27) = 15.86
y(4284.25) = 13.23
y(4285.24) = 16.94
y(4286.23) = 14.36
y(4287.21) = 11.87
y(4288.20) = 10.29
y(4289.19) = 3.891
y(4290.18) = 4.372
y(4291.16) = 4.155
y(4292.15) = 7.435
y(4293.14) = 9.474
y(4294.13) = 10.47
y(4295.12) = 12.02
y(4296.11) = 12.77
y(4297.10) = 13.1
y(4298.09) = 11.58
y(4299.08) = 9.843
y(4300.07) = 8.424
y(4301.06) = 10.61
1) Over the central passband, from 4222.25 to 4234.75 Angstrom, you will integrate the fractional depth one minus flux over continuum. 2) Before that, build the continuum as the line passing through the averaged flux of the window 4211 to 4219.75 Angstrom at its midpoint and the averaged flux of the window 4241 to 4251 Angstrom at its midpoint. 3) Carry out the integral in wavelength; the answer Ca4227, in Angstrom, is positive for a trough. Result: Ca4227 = 6.6 Angstrom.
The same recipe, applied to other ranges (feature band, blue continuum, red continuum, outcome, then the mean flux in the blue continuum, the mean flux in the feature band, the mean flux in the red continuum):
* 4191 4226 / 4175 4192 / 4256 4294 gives 2.8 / 12.2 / 10.9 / 10.8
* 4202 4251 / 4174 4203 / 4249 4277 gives 3.4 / 11.7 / 9.91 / 9.58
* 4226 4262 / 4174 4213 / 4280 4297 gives 8.0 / 12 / 8.92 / 11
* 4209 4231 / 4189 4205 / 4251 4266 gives 4.2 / 11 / 8.47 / 9.61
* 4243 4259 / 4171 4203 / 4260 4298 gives 1.5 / 11.7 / 10.1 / 10.9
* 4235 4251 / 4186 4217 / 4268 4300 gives 0.0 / 11.6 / 11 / 10.5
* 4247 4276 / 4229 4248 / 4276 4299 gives 2.3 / 10.1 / 9.77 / 11.2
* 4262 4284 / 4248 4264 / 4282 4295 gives -3.6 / 9.27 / 11.4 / 10.4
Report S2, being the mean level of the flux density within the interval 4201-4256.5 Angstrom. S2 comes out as 9.54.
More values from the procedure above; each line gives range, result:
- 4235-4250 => 11.4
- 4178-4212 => 11.9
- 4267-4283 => 10.8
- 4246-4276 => 9.9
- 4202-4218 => 12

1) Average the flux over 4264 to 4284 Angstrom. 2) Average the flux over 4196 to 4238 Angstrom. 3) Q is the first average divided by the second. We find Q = 1.18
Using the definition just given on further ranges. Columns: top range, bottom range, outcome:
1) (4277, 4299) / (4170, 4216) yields 0.94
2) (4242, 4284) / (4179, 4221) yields 0.91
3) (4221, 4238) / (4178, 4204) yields 0.59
